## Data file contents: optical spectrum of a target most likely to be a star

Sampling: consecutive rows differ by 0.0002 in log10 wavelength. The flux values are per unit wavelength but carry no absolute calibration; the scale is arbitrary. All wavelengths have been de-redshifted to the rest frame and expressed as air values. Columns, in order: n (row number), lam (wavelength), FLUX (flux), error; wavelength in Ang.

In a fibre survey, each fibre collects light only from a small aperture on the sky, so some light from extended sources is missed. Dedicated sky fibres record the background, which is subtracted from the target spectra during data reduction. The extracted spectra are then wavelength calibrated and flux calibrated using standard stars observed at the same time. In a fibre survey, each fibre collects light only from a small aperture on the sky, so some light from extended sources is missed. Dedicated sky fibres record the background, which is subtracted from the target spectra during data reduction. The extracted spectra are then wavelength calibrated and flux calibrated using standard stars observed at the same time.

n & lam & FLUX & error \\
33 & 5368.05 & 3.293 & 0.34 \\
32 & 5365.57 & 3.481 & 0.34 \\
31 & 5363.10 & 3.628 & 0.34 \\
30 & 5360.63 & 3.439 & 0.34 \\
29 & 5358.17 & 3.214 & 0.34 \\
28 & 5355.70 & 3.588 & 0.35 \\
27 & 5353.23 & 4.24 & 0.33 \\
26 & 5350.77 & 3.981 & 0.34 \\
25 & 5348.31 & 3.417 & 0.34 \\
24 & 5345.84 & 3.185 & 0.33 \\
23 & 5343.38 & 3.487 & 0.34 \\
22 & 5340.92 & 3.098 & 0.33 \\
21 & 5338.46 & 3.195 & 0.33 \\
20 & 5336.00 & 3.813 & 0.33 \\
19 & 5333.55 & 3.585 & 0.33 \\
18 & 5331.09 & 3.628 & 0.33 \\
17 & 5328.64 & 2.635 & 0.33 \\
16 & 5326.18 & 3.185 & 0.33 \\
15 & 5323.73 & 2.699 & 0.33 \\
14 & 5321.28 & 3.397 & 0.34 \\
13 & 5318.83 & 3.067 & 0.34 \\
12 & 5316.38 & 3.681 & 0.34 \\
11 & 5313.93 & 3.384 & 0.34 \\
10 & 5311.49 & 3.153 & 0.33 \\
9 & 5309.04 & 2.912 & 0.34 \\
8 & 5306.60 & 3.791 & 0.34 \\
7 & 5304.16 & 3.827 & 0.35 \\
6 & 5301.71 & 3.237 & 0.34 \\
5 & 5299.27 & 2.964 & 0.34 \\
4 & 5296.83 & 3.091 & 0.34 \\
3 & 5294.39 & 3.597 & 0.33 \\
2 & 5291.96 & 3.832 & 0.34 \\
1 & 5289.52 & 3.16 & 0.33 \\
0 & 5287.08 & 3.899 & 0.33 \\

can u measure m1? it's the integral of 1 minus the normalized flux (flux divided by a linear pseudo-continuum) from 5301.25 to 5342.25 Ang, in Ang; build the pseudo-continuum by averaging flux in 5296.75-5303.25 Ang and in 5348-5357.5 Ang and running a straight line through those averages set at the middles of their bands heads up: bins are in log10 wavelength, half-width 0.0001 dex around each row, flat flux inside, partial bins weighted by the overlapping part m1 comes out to 1.1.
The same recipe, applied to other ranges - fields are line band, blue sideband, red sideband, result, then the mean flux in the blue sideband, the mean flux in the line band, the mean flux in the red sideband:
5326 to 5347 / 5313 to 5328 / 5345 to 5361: 0.5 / 3.21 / 3.32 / 3.6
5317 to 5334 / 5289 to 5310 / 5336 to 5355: 1.5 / 3.39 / 3.17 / 3.54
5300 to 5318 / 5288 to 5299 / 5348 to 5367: 0.2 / 3.39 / 3.41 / 3.63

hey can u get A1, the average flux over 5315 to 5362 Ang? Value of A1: 3.4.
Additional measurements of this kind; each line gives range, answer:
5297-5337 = 3.3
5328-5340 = 3.4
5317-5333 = 3.14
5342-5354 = 3.63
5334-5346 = 3.39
